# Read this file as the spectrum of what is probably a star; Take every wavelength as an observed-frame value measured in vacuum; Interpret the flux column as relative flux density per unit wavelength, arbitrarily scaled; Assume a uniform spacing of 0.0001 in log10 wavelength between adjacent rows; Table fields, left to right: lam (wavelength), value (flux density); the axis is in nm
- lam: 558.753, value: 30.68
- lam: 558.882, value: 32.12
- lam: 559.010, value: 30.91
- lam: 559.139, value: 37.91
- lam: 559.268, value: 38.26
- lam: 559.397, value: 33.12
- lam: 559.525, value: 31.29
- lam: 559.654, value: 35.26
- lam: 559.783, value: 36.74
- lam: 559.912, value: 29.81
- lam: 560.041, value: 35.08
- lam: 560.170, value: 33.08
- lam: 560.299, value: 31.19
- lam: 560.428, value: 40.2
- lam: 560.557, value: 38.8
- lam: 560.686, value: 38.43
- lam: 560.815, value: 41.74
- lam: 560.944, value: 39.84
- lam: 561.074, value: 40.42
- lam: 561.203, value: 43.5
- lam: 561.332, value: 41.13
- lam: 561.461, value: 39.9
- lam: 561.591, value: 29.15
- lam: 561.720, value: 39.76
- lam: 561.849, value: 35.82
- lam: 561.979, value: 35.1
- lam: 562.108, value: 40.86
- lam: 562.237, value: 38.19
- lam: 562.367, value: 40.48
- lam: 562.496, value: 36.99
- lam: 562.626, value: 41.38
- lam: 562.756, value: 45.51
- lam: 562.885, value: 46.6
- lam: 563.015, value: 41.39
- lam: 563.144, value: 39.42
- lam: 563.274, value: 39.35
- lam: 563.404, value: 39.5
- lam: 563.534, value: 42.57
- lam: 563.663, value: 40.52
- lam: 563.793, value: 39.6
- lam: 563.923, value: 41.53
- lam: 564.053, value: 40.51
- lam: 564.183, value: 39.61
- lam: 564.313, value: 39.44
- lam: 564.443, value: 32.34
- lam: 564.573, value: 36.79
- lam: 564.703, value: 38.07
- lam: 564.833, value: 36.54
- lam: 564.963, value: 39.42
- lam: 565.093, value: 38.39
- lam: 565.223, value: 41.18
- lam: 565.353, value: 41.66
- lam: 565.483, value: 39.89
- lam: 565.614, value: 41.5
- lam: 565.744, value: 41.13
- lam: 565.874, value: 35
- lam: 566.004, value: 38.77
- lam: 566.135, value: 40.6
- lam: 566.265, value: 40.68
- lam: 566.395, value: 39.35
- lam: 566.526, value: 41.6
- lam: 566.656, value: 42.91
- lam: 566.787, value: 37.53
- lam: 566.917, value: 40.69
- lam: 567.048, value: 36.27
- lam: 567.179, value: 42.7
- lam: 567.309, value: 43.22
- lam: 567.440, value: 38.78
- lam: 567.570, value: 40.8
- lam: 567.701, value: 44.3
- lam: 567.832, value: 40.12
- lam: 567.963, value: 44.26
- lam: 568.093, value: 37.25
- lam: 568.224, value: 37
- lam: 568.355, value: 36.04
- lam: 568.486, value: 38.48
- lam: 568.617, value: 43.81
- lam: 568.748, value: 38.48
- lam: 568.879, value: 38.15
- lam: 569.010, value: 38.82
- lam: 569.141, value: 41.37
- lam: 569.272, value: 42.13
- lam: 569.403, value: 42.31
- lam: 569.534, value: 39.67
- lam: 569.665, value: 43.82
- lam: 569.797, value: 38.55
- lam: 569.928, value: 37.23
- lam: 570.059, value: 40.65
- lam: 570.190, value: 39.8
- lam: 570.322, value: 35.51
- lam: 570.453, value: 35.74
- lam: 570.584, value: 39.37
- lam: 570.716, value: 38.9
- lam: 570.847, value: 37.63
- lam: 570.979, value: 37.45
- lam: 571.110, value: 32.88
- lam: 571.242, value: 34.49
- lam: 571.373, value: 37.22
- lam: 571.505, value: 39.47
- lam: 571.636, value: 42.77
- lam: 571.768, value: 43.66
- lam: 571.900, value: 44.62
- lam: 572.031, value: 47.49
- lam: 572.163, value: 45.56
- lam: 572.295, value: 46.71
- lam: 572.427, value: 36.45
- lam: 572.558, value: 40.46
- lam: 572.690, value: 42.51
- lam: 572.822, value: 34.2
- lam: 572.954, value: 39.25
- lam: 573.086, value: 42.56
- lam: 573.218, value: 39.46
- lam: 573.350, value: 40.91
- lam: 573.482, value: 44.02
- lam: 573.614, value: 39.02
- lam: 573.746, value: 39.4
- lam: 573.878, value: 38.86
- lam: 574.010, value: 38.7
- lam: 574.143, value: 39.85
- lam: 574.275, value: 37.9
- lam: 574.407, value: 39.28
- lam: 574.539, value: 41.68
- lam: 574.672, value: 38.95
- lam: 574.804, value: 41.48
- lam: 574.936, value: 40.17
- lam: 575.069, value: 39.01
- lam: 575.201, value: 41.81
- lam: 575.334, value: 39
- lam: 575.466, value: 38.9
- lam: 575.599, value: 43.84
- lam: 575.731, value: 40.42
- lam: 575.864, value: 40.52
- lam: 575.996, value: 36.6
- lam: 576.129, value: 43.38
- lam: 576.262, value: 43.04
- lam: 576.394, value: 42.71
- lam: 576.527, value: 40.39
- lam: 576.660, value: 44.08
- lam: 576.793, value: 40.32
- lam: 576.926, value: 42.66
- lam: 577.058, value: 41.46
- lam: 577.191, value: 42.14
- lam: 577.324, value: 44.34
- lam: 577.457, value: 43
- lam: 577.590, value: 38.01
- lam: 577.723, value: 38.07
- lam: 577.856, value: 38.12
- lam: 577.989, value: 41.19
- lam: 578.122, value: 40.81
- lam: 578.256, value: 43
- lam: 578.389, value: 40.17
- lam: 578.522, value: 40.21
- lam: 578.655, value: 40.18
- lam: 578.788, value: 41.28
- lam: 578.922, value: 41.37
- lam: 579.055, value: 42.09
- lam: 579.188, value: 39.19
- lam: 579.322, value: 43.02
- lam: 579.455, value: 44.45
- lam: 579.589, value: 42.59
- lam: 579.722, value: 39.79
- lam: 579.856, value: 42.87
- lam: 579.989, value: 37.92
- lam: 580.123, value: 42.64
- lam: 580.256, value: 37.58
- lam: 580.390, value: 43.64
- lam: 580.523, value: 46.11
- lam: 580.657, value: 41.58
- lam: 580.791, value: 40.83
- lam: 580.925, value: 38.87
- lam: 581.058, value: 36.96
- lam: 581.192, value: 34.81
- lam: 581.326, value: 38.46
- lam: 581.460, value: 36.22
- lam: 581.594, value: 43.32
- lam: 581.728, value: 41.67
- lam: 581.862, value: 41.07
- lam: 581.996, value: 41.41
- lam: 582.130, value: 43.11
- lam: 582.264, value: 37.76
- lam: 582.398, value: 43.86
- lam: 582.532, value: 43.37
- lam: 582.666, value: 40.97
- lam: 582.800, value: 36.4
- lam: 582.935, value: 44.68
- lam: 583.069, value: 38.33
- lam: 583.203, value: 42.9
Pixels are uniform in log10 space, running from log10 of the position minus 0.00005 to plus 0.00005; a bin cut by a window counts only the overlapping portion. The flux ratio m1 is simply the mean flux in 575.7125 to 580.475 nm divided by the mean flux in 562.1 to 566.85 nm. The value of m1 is 1.03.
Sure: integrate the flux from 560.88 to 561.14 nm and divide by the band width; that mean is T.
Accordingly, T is 40.1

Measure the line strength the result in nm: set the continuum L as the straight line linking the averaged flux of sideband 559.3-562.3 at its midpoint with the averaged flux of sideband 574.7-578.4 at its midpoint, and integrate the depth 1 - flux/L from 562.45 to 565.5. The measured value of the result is -0.18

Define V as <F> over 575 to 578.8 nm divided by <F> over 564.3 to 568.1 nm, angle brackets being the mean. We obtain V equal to 1.03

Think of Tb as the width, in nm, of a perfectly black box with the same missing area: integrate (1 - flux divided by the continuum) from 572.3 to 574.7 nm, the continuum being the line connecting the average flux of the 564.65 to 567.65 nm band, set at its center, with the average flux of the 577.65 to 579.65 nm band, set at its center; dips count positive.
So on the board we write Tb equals 0.04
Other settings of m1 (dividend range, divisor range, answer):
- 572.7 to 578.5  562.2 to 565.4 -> 1.02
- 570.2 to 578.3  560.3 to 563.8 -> 1.02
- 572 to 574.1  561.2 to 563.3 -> 1.03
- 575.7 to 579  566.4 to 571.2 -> 1.04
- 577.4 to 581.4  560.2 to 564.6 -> 1.03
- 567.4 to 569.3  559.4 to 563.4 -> 1.05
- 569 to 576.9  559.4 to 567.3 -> 1.04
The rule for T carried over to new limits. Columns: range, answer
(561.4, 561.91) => 36.1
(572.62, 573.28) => 39.6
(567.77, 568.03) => 42.3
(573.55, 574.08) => 39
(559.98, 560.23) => 34.1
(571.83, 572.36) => 46.1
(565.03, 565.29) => 39.9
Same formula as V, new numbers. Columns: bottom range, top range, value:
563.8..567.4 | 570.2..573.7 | 1.01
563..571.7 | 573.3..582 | 1.03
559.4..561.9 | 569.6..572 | 1.06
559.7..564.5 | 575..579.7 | 1.06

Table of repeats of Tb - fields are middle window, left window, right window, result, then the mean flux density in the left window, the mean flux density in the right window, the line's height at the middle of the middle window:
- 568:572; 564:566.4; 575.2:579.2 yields 0.060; 39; 41.1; 39.8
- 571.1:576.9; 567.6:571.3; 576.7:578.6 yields -0.070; 39.1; 41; 40.2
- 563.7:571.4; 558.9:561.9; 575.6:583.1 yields -0.223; 36.5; 41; 38.2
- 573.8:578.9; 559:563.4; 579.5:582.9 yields -0.091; 38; 40.6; 40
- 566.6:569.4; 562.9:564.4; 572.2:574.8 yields 0.005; 40.4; 40.1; 40.3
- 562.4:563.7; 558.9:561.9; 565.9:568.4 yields -0.116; 36.5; 40.1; 37.9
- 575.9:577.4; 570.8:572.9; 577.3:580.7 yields -0.036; 40.2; 41.2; 40.9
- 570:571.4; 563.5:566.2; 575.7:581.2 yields 0.098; 39.3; 41.1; 40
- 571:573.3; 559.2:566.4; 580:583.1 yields -0.054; 38.6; 40.6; 39.6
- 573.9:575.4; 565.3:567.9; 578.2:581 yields 0.045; 40.4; 41.4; 41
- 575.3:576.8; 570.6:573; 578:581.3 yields -0.024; 40.1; 40.9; 40.5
